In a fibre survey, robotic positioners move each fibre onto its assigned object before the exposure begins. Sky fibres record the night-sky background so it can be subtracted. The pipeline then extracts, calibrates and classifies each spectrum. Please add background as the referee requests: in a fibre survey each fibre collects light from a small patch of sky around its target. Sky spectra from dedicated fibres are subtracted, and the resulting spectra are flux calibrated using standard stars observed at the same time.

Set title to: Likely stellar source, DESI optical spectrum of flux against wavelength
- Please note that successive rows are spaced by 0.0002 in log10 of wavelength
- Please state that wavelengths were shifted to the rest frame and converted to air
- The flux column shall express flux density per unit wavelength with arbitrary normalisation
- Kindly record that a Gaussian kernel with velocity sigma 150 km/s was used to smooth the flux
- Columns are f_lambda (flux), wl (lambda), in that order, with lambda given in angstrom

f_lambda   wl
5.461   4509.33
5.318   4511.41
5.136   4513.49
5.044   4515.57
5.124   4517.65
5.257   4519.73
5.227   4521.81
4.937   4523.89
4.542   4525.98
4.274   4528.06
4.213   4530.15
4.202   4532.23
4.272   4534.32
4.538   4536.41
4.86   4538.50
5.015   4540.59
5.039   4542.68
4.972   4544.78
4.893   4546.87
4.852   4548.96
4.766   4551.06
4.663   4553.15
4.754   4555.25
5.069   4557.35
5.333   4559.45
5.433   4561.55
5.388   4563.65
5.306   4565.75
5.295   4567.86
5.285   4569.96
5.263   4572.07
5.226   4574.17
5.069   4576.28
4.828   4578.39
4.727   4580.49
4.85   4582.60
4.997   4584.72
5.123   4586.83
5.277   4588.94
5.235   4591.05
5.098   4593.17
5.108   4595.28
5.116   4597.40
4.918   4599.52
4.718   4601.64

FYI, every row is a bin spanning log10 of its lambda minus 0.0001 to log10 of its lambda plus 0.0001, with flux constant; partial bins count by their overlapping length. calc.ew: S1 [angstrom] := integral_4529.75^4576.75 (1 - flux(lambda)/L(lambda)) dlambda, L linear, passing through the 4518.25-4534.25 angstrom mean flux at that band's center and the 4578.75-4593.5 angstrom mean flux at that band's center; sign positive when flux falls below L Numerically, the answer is -1.2 angstrom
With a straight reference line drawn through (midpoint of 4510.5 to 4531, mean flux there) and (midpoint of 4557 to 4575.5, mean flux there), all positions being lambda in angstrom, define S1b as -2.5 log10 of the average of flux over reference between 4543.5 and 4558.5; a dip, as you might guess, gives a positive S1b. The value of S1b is 0.07 mag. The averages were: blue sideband 4.91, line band 4.86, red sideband 5.29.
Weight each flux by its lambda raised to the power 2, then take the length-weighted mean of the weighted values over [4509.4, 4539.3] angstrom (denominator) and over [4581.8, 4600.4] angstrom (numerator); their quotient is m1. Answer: 1.09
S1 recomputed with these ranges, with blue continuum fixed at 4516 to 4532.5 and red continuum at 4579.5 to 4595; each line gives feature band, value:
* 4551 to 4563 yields -0.3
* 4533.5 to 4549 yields 0.1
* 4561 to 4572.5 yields -0.9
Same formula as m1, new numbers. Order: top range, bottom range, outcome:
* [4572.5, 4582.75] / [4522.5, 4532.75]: 1.14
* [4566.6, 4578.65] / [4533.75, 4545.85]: 1.09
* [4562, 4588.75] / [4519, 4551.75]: 1.10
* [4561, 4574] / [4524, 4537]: 1.24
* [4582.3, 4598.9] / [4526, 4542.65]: 1.16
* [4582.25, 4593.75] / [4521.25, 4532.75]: 1.15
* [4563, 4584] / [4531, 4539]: 1.17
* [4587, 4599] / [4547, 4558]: 1.09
